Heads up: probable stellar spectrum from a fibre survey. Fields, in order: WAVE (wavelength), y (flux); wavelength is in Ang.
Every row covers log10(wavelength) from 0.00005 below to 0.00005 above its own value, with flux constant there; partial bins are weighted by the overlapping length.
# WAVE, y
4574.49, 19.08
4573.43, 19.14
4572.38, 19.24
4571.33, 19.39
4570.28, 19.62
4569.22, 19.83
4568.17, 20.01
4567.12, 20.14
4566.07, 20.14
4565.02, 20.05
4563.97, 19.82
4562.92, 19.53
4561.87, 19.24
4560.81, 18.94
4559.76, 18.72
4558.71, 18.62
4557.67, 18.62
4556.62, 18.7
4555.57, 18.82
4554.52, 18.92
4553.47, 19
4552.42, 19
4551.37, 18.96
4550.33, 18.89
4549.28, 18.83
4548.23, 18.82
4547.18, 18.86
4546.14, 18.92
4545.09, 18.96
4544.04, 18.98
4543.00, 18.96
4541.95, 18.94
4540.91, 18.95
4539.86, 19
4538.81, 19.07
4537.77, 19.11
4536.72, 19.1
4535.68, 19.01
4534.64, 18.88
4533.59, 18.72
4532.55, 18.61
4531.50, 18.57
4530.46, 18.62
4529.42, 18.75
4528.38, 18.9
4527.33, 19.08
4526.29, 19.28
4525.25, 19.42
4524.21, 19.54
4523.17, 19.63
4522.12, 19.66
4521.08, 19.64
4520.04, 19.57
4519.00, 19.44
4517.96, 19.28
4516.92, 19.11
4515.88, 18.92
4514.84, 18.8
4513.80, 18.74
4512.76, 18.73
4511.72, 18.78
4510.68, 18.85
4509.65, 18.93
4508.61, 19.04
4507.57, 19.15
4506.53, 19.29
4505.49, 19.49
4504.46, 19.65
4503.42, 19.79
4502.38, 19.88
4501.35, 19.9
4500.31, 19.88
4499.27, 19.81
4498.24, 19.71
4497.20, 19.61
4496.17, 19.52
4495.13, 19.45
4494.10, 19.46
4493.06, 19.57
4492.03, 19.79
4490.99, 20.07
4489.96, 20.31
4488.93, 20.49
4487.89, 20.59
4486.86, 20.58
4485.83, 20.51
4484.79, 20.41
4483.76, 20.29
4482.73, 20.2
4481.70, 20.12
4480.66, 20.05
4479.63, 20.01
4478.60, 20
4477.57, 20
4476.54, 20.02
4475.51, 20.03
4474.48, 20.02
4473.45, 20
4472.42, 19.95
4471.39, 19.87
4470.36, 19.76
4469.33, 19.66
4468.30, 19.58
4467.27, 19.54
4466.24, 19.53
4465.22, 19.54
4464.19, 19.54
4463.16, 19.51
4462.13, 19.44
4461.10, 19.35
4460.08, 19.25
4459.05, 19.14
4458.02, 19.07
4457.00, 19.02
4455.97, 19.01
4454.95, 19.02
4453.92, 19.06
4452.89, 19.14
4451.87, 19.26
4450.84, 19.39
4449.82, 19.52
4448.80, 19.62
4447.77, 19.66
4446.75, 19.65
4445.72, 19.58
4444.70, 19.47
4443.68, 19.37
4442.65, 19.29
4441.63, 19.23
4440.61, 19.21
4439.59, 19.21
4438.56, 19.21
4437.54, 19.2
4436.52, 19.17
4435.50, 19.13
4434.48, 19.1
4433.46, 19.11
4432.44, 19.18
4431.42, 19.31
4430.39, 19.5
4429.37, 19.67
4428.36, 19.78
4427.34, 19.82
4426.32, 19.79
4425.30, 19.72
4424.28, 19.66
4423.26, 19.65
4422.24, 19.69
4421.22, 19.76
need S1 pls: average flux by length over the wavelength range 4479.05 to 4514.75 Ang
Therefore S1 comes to 19.7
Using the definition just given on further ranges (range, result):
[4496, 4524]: 19.4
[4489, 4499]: 19.8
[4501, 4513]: 19.3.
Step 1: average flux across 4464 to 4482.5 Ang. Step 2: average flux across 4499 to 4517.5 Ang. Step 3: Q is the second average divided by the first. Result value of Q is 1.0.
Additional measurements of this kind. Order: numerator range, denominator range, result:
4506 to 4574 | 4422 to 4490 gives 0.97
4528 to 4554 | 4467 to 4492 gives 0.94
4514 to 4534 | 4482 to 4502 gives 0.96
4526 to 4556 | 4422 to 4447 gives 0.97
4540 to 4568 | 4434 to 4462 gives 0.99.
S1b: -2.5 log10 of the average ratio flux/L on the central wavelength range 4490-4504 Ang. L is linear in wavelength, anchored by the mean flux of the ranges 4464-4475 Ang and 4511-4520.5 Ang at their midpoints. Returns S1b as -0.024 mag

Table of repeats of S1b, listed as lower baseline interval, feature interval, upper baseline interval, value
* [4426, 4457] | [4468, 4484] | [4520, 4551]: -0.041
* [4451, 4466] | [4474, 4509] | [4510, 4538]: -0.042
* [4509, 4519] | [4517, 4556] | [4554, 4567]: 0.001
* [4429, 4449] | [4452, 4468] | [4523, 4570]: 0.000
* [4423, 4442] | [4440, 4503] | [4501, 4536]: -0.023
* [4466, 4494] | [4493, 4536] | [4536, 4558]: 0.012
